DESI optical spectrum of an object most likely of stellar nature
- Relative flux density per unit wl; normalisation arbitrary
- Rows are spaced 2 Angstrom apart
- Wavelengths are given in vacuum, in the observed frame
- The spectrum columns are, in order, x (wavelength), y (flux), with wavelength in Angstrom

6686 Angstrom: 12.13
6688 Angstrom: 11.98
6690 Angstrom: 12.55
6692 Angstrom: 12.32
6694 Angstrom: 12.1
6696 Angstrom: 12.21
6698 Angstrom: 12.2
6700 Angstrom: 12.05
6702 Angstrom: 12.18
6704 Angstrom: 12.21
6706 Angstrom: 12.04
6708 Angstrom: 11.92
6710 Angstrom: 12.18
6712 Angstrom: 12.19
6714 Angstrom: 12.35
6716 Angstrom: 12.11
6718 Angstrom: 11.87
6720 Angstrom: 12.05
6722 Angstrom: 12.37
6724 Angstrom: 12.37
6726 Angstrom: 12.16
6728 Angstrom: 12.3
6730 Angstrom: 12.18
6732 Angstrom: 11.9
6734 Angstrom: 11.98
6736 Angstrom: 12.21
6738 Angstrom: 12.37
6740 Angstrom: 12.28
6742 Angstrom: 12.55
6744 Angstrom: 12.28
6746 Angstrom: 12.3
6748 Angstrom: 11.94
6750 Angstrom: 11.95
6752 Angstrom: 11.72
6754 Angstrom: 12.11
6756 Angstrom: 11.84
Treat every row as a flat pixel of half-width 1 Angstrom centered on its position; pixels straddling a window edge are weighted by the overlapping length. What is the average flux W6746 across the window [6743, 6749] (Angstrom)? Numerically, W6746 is 12.2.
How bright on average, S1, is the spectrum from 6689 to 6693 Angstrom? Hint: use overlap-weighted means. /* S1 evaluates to 12.4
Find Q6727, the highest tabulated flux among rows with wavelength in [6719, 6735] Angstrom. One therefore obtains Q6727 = 12.37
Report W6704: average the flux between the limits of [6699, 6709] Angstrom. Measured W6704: 12.1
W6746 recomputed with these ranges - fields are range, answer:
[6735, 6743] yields 12.4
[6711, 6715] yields 12.3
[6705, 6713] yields 12.1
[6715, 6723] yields 12.1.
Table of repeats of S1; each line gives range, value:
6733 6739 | 12.2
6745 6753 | 12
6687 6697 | 12.2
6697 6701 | 12.1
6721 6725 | 12.4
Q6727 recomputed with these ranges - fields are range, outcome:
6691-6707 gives 12.32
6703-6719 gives 12.35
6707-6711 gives 12.18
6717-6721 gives 12.05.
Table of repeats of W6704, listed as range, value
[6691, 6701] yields 12.2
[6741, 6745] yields 12.4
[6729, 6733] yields 12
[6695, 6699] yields 12.2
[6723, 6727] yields 12.3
